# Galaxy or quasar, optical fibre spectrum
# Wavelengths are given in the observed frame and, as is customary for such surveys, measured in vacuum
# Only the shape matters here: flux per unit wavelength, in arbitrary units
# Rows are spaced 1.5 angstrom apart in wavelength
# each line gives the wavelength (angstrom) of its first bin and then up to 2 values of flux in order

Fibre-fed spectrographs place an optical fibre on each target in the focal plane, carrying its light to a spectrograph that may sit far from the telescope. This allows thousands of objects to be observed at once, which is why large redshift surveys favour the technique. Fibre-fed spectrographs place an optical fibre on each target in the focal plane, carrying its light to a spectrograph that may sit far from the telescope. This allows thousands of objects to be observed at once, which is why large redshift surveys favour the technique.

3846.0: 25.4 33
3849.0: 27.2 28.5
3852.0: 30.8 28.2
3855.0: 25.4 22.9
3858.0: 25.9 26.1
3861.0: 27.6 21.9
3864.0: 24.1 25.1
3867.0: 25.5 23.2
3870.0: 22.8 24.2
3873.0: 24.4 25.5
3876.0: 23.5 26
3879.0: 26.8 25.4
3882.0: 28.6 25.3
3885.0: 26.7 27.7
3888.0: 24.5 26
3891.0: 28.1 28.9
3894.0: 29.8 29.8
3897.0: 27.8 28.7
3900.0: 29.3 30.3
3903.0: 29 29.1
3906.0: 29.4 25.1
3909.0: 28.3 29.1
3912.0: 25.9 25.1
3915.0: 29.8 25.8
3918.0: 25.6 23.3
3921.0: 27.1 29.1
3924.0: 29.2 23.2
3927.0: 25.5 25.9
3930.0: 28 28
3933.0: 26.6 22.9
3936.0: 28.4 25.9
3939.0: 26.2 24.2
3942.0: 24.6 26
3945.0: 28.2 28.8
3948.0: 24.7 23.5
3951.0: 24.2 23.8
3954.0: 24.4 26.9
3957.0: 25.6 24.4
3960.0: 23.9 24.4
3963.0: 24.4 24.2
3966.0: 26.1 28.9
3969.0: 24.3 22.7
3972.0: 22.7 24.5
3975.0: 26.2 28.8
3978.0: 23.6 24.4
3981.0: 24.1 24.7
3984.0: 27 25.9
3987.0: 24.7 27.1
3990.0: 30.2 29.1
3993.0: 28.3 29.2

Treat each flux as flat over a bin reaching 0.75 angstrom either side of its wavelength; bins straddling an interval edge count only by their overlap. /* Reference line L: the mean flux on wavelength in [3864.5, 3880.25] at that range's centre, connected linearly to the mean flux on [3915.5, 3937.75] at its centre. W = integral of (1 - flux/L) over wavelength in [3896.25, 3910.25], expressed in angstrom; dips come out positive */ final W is -1.6 angstrom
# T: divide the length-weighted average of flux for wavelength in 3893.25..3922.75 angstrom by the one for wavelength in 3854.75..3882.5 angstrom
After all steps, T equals 1.1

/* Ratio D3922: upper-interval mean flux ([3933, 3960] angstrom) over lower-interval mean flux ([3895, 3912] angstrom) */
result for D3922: 0.9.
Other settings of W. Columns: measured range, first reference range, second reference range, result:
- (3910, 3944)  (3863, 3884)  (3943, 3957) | -1.2 angstrom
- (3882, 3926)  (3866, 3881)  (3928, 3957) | -4.0 angstrom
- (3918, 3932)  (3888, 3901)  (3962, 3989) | 0.3 angstrom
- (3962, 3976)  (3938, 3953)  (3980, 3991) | 0.5 angstrom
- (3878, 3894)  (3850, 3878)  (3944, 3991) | -1.0 angstrom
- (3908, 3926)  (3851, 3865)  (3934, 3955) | -0.9 angstrom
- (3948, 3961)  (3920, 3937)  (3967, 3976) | 0.5 angstrom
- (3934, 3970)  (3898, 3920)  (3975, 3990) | 1.6 angstrom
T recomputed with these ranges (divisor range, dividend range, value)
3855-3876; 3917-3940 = 1.07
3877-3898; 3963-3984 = 0.92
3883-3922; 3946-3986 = 0.91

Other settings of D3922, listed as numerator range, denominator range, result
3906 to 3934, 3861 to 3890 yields 1.06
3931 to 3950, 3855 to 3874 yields 1.06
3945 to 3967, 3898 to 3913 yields 0.89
